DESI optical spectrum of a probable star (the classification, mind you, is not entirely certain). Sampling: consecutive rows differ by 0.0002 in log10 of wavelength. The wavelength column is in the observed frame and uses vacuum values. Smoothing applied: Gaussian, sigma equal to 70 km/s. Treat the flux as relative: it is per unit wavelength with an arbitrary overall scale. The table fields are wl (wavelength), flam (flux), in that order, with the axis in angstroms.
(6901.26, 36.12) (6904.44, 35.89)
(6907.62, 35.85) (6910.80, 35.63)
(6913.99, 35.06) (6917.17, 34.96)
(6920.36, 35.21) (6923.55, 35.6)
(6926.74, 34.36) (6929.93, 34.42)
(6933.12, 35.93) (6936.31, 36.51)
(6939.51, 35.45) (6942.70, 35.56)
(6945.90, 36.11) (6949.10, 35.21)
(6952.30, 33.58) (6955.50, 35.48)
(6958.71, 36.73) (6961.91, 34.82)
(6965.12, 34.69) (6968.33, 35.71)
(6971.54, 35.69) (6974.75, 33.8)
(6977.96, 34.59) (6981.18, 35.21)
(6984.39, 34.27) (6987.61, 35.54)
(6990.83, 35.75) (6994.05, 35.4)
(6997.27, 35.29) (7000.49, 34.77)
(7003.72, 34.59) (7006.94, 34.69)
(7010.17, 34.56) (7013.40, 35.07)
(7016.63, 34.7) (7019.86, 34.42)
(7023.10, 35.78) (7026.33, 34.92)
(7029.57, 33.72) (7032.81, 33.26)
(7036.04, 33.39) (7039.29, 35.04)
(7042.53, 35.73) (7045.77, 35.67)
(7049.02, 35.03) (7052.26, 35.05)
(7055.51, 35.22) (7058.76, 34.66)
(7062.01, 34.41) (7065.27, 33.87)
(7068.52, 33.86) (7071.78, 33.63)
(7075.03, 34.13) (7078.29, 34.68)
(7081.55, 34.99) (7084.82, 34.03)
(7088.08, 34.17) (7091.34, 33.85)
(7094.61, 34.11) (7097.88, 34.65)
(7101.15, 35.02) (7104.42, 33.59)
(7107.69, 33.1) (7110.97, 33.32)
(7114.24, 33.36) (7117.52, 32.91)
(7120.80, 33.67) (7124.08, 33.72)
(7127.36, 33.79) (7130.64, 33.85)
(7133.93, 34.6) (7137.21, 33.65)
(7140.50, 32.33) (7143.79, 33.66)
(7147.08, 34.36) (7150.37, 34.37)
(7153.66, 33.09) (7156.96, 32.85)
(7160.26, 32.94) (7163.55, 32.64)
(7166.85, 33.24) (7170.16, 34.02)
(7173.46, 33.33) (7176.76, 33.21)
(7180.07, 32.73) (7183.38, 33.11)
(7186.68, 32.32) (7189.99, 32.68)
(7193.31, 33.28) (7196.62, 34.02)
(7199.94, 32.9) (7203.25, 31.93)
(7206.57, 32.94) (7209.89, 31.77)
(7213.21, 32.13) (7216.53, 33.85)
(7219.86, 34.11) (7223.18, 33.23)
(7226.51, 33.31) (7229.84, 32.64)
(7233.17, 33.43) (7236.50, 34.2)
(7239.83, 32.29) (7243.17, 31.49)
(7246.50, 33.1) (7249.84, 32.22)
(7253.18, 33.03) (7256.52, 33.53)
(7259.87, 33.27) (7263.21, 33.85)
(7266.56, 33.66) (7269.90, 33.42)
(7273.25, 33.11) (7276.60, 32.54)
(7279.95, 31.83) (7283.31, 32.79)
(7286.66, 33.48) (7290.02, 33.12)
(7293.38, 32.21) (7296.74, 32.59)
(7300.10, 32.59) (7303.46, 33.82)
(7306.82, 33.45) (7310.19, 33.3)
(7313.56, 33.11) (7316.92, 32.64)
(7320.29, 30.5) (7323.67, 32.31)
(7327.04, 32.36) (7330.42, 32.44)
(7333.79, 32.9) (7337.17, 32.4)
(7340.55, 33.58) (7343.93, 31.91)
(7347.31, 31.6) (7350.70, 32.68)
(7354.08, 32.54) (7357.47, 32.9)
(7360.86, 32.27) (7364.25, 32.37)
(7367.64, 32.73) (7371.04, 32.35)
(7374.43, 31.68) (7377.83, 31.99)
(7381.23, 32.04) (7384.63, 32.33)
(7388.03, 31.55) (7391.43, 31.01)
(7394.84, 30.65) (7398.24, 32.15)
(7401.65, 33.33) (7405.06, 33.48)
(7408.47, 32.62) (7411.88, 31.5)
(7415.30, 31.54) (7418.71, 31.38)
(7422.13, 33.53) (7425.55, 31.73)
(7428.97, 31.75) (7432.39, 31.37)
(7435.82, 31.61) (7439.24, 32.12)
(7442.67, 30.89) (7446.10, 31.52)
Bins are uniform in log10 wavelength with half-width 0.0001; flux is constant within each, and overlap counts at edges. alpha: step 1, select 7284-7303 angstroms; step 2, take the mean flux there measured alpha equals 32.9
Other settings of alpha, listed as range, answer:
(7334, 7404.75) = 32.2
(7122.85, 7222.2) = 33.2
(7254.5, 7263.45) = 33.5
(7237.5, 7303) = 32.9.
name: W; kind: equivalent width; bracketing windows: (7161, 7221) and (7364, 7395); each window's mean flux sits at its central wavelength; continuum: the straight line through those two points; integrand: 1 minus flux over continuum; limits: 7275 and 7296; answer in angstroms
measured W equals -0.1 angstroms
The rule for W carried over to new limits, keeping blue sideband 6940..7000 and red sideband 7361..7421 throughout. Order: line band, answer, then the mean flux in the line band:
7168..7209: 0.7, 33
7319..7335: 0.2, 32.1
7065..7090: 0.2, 34.2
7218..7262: 0.1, 33.1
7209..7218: 0.2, 32.6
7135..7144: 0.2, 33.2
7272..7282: 0.1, 32.5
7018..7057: -0.1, 34.8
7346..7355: 0.0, 32.3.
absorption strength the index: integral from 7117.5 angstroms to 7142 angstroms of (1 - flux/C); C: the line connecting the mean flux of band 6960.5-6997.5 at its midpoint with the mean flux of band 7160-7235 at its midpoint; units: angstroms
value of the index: 0.04 angstroms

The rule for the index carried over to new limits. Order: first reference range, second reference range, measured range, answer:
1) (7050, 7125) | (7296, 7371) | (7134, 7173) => 0.3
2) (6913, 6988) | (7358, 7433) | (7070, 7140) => 0.4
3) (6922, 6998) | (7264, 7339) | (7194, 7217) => 0.5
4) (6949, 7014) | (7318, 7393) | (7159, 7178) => 0.2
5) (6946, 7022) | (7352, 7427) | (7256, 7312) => -0.3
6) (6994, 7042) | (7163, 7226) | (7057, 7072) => 0.0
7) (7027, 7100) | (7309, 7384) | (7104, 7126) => 0.4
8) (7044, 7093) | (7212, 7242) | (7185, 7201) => 0.2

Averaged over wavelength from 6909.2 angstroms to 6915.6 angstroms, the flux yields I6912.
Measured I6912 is 35.3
